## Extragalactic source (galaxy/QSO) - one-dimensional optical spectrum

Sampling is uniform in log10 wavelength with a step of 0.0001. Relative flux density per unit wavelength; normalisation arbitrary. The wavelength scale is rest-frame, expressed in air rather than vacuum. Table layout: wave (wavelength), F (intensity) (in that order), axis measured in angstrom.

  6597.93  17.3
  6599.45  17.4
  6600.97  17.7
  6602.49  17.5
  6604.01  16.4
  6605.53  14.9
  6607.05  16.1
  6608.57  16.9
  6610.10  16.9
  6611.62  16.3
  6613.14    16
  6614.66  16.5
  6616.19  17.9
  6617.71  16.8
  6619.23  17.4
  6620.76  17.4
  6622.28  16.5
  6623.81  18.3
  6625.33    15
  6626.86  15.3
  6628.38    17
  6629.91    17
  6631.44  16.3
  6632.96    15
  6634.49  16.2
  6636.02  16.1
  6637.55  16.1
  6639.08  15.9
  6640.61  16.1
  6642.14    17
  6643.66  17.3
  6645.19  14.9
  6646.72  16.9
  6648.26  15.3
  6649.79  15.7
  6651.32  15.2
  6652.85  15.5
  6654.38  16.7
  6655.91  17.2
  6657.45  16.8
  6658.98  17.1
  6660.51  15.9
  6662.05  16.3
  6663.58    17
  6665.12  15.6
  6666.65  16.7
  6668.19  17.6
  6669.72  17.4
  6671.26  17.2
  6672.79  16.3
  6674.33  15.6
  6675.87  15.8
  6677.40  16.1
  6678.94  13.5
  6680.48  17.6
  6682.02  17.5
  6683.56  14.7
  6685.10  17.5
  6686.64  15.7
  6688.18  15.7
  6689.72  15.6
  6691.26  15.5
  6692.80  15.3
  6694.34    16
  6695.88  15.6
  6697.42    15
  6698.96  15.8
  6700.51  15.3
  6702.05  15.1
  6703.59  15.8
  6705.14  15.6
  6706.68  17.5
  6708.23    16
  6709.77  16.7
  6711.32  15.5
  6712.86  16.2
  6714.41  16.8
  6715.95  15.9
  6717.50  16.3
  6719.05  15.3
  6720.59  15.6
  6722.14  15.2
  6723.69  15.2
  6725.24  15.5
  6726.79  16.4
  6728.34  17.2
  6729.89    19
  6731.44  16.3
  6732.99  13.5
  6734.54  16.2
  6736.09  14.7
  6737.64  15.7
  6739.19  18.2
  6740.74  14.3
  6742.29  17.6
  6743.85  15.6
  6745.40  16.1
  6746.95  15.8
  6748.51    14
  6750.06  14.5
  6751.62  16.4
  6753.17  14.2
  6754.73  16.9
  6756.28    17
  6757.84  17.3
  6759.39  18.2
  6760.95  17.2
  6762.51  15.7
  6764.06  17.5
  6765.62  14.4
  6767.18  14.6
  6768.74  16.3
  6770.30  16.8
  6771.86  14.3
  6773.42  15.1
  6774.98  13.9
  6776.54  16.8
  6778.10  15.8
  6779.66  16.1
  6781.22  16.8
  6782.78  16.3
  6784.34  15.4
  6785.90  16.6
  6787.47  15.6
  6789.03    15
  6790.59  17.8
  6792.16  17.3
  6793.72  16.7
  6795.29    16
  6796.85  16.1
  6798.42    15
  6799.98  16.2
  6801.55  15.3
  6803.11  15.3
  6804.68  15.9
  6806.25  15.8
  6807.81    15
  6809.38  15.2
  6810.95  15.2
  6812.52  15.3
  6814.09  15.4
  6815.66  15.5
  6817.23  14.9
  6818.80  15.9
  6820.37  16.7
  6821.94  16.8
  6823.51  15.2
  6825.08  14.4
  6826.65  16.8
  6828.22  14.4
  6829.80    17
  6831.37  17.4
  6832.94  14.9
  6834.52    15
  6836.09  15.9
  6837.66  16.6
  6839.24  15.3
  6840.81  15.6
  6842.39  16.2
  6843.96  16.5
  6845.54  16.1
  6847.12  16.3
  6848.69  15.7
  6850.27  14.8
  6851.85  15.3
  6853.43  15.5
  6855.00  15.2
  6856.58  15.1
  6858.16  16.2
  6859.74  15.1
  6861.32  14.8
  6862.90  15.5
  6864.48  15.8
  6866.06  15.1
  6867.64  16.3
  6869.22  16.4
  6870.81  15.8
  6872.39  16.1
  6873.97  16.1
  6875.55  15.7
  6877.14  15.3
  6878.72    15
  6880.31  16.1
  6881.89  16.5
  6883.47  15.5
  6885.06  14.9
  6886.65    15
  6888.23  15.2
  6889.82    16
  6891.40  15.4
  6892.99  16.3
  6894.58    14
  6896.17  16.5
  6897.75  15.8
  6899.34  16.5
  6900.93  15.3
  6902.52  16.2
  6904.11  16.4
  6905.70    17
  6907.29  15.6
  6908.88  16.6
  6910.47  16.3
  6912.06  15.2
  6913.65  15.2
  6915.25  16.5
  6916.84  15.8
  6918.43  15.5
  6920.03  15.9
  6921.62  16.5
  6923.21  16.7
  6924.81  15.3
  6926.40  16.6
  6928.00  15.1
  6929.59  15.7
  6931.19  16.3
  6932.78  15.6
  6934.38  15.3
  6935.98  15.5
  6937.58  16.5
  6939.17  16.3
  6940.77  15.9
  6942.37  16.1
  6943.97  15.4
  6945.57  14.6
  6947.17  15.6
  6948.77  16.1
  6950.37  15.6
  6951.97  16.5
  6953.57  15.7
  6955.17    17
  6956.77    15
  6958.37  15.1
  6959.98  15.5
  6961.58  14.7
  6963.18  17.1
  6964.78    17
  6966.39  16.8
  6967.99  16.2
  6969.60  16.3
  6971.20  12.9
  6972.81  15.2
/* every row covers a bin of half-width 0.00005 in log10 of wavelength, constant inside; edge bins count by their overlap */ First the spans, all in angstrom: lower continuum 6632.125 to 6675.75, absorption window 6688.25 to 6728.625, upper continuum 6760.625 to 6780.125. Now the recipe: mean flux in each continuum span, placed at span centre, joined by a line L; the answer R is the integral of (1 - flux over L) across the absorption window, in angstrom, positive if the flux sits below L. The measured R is 0.5 angstrom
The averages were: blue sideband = 16.3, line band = 15.8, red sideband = 15.7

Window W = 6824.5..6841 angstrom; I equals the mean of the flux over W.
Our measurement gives 15.8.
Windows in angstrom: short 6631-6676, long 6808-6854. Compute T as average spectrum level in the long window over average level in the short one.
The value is 1.0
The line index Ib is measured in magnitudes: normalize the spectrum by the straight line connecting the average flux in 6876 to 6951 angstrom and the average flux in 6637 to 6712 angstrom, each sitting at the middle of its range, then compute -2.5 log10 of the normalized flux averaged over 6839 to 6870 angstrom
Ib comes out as 0.02 mag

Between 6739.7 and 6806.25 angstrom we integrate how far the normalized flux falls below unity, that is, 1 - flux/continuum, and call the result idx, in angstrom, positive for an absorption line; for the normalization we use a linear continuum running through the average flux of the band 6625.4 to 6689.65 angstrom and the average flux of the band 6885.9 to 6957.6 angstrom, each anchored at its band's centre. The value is 0.5 angstrom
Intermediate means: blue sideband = 16.2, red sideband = 15.8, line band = 16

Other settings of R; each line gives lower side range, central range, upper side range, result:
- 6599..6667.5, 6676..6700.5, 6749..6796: 0.8 angstrom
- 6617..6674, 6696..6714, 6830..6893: 0.4 angstrom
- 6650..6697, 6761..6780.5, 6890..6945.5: 0.5 angstrom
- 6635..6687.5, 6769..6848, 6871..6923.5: 0.8 angstrom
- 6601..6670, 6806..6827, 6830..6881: 0.4 angstrom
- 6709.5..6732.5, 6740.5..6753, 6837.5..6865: 0.4 angstrom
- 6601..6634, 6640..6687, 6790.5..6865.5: 0.2 angstrom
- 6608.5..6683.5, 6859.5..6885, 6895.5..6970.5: 0.6 angstrom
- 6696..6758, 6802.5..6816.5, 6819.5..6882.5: 0.4 angstrom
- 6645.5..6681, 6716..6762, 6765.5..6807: -0.1 angstrom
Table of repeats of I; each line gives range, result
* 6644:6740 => 16.1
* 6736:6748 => 16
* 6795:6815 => 15.5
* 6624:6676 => 16.3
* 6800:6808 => 15.6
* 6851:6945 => 15.8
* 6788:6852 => 15.8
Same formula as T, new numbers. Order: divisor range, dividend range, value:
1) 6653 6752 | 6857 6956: 0.99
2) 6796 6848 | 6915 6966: 1.01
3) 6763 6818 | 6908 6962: 1.00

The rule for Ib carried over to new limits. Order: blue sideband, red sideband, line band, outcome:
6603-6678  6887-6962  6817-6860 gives 0.016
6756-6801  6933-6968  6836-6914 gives 0.016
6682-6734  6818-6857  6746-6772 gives -0.008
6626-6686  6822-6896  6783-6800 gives -0.020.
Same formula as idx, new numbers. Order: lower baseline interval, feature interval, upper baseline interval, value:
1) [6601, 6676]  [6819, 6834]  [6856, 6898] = -0.14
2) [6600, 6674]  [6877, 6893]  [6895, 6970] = 0.49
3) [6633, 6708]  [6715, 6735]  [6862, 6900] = 0.03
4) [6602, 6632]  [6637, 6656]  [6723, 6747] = 0.44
